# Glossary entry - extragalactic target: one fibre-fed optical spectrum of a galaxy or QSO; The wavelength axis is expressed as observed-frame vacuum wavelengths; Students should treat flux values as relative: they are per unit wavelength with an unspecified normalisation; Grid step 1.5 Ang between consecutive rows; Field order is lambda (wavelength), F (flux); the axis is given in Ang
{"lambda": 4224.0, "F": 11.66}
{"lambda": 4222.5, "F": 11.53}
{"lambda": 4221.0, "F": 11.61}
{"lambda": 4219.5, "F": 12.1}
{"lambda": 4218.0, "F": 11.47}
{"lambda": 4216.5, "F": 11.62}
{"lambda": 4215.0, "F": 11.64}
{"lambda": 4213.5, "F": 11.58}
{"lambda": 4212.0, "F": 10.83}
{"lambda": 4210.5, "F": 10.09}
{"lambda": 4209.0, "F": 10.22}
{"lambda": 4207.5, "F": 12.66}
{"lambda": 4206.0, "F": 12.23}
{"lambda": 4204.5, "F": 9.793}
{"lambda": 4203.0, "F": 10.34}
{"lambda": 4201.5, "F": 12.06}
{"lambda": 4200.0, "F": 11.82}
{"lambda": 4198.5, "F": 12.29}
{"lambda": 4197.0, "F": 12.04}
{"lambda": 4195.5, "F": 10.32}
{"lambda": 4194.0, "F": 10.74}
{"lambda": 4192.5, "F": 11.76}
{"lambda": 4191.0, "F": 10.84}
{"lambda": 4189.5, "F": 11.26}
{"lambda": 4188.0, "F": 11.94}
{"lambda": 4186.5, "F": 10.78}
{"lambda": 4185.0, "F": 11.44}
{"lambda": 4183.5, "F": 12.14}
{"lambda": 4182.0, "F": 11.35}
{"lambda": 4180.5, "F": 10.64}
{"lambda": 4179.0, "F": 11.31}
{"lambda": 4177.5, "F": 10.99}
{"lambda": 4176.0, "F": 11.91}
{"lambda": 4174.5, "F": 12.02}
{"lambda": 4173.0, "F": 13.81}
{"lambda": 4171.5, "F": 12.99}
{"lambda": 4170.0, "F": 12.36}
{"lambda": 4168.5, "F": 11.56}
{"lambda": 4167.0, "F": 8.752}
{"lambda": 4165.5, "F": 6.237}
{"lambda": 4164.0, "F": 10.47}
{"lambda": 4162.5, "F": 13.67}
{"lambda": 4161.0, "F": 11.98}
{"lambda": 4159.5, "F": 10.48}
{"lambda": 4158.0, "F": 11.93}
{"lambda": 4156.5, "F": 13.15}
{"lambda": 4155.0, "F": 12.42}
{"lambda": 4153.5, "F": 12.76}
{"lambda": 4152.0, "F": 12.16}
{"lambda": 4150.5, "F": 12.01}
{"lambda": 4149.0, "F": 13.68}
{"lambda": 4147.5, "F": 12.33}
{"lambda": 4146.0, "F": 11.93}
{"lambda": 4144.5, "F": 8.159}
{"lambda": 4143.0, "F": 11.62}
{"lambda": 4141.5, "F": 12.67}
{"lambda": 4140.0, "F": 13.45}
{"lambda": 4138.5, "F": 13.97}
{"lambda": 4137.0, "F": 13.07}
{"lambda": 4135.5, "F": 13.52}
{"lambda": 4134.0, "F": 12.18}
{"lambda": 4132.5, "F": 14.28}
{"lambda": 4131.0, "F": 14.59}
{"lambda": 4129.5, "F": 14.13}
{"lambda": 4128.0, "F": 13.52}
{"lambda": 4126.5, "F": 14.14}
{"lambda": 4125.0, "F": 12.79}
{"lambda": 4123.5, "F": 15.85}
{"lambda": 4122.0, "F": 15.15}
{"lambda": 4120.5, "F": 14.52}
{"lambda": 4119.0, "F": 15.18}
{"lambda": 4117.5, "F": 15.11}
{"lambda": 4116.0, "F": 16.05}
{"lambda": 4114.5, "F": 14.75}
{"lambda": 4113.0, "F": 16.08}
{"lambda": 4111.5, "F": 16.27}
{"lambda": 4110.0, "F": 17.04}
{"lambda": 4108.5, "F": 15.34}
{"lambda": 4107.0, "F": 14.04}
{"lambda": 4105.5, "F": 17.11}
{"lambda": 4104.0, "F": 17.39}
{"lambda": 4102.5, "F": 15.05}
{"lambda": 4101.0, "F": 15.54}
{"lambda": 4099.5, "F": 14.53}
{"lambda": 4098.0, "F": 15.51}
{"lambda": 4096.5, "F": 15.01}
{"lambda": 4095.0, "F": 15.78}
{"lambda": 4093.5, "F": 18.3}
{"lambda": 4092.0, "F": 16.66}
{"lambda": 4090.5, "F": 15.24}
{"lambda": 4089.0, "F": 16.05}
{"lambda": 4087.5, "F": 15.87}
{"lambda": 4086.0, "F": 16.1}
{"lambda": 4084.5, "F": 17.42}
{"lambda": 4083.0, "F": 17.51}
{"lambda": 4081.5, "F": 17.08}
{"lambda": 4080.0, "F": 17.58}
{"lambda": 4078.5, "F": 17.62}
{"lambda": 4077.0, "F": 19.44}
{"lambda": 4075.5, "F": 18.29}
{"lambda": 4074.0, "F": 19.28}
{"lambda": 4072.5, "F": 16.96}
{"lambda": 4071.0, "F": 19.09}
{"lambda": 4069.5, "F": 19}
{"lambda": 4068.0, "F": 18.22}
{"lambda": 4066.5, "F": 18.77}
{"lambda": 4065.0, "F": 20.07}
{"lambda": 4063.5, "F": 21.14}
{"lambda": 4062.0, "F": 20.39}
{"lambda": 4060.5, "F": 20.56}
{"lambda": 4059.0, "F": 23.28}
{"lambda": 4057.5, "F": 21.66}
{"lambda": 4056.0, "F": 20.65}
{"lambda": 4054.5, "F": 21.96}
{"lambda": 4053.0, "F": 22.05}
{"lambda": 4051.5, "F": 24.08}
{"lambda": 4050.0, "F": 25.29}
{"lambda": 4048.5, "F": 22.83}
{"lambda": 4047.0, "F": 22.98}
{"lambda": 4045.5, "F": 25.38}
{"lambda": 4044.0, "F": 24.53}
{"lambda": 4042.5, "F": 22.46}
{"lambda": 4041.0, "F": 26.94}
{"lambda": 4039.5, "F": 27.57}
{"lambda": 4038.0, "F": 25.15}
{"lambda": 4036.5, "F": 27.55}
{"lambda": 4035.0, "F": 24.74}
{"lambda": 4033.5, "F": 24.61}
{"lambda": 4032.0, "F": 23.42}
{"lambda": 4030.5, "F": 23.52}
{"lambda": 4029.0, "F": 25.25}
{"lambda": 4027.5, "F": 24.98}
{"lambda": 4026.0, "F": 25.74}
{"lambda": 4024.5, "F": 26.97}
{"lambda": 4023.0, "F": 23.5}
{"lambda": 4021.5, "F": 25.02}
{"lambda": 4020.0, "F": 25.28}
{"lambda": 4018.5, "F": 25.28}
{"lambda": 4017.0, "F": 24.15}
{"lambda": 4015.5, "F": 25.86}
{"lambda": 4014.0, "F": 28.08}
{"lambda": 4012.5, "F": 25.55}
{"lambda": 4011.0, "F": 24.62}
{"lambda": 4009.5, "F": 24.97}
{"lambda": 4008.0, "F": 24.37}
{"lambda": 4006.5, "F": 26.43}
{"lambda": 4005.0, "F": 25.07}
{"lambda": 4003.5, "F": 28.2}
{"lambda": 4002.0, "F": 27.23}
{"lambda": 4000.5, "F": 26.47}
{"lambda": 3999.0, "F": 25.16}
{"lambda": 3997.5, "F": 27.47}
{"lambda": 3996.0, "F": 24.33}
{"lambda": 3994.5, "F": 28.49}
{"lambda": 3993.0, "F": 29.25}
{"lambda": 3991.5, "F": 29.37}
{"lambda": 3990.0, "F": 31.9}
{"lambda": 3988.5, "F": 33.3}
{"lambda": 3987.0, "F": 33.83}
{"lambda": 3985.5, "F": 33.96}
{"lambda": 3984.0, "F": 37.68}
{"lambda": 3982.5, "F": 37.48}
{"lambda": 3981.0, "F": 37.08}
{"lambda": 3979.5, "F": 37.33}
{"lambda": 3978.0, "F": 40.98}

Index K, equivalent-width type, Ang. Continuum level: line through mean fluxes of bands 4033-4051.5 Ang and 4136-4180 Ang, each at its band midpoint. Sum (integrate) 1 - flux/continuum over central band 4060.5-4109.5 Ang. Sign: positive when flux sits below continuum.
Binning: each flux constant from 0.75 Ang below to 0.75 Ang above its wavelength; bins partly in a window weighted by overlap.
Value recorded 7.0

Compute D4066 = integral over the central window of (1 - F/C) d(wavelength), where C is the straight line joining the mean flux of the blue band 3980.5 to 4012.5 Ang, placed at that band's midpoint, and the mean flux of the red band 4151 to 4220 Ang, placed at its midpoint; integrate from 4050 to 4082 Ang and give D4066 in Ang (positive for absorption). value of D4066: 3.8 Ang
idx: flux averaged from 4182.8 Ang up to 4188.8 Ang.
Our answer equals 11.6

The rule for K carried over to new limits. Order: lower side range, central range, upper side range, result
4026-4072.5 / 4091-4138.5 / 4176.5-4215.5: 7.0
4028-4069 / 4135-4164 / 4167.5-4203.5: 4.6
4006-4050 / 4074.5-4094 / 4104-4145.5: 1.7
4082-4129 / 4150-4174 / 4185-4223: 2.7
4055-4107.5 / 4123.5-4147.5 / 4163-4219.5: 2.6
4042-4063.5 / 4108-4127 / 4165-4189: 1.7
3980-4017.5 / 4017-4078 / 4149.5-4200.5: 3.3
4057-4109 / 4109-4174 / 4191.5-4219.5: 6.9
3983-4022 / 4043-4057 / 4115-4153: -0.4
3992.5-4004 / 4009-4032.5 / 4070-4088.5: -0.7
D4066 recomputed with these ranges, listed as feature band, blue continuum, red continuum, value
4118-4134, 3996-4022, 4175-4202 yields 2.1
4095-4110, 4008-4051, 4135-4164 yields 1.5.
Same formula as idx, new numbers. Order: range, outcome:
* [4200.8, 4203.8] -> 11.2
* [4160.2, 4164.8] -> 12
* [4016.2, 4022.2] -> 24.9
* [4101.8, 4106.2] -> 16.5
